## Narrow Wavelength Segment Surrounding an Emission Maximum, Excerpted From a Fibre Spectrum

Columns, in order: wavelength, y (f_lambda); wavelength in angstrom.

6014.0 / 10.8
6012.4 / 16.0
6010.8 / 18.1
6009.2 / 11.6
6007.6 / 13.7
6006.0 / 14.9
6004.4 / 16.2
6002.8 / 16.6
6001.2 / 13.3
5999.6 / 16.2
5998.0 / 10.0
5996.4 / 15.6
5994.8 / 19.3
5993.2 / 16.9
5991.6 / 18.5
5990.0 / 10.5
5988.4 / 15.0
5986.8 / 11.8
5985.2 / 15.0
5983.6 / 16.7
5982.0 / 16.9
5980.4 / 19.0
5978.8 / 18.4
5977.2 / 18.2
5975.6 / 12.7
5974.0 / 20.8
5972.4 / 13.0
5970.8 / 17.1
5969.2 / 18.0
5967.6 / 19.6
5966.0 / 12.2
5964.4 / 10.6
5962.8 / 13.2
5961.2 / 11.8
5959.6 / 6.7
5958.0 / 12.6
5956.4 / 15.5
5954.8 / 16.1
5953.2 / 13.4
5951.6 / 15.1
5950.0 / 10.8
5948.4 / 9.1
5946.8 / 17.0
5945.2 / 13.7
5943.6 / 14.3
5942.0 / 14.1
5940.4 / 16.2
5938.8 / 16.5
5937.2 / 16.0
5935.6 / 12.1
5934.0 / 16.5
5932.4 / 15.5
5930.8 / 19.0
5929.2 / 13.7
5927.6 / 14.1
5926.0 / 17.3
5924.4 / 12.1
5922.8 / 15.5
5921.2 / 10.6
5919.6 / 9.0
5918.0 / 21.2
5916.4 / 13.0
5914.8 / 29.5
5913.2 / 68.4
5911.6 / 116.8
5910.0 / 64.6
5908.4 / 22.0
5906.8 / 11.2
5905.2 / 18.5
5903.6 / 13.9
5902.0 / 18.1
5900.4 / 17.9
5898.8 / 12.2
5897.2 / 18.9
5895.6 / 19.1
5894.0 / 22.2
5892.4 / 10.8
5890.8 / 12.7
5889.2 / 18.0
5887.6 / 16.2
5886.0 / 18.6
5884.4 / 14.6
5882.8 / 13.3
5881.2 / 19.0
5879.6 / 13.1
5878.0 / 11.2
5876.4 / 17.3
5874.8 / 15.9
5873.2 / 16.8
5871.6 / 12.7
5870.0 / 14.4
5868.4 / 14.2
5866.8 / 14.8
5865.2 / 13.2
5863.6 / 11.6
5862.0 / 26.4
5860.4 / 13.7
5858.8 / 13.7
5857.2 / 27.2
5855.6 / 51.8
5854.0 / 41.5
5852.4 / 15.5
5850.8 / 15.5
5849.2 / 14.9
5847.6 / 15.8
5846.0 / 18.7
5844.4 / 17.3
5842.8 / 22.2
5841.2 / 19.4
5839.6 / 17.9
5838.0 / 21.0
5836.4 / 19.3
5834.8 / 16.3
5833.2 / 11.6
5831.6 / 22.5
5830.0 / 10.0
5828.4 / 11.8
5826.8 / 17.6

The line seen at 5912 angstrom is [O III]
